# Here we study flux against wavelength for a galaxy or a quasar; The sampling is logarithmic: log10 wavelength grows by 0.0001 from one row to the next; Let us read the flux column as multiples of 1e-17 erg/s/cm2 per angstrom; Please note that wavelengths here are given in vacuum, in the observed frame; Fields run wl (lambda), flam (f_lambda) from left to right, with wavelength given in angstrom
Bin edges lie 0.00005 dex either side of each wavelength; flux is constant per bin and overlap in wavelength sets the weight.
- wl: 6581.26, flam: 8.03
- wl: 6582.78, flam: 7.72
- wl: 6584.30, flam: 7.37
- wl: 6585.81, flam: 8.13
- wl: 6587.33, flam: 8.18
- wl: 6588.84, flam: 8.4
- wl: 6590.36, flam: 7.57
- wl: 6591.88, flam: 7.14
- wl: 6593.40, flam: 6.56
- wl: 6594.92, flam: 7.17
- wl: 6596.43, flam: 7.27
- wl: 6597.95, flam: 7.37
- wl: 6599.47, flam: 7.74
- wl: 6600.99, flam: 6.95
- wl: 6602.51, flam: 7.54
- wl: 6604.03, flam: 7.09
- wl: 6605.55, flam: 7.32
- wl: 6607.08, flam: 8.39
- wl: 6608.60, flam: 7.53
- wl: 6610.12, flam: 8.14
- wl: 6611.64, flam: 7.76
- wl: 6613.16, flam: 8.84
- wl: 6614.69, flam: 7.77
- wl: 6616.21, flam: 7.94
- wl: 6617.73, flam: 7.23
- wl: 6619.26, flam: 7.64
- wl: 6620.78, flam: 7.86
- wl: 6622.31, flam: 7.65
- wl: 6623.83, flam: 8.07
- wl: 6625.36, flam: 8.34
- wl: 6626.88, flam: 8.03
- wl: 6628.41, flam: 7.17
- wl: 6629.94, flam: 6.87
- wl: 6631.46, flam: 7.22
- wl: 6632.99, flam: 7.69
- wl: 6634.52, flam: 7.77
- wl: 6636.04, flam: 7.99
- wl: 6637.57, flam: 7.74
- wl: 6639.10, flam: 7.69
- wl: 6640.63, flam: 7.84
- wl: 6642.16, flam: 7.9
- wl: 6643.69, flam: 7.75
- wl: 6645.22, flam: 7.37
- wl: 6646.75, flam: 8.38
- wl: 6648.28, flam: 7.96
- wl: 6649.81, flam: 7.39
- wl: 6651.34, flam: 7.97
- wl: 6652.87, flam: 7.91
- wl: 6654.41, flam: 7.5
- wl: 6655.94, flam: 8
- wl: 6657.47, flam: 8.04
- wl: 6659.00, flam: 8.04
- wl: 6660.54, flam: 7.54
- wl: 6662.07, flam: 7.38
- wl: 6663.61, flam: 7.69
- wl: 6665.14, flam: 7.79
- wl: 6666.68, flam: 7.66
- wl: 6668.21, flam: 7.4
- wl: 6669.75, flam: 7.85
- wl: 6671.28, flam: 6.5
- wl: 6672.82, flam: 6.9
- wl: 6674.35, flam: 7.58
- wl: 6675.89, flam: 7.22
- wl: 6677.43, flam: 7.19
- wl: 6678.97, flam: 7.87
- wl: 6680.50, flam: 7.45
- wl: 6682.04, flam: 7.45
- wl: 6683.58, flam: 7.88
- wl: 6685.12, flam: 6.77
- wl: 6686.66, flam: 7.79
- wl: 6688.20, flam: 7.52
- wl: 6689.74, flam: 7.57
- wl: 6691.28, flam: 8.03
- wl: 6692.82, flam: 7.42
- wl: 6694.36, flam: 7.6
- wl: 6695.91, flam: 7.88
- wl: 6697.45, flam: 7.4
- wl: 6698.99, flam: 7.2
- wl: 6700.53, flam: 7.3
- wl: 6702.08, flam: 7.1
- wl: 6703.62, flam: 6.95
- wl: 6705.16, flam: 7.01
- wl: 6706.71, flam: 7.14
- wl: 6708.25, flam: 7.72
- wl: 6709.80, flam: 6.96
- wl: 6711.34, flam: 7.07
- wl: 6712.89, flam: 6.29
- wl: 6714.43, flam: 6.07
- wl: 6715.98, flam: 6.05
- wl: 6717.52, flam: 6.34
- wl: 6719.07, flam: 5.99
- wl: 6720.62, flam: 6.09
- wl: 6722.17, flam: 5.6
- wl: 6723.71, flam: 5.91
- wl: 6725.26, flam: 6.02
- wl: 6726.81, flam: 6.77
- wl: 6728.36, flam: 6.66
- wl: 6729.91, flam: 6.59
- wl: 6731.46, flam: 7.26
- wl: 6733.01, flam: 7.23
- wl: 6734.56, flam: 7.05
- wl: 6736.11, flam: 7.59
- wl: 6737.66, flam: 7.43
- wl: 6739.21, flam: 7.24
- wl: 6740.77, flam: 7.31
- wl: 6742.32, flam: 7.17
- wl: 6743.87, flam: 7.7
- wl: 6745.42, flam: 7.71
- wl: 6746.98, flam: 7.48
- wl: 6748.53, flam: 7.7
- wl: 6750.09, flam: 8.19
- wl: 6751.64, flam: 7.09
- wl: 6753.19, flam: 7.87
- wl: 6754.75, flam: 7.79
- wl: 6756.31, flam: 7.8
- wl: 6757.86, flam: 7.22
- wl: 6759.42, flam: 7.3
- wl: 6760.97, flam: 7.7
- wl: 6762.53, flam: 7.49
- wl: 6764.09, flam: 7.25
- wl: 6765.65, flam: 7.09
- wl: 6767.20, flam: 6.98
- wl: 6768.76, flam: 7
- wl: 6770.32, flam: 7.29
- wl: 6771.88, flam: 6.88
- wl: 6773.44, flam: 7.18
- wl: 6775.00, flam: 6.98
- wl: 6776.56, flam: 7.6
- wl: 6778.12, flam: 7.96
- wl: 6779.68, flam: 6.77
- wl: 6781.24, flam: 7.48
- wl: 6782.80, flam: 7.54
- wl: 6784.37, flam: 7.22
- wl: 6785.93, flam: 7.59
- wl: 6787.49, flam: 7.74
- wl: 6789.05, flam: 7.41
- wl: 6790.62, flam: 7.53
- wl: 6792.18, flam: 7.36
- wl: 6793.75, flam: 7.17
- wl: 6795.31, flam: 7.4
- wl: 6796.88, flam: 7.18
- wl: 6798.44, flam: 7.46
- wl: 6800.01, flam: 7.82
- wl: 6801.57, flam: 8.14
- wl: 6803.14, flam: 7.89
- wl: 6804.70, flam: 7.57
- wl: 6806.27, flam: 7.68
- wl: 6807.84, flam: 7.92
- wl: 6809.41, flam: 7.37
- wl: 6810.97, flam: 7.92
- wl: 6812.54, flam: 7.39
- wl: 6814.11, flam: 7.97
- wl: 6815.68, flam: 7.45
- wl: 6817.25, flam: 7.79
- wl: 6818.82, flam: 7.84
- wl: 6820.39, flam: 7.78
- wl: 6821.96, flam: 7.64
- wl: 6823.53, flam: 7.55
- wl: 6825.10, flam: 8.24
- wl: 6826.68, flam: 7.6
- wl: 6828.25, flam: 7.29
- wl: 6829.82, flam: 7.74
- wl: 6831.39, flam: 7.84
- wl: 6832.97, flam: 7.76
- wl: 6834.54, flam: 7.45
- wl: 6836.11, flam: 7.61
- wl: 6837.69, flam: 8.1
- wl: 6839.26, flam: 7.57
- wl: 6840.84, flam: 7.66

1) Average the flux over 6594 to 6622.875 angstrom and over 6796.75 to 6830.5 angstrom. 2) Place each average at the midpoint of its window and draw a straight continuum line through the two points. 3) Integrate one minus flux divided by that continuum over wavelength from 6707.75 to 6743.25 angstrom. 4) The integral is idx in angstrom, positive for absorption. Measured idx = 4.46 angstrom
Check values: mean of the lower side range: 7.64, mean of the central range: 6.71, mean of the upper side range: 7.7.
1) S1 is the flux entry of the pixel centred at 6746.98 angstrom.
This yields 7.48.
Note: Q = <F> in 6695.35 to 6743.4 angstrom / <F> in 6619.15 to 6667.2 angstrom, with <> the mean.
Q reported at 0.9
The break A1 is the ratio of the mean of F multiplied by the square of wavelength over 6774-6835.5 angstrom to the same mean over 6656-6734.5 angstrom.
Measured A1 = 1.10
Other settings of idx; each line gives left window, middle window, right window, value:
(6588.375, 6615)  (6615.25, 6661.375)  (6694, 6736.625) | -2.7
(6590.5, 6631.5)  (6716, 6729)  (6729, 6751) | 2.2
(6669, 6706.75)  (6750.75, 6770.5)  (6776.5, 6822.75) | 0.4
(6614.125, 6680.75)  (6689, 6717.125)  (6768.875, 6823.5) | 1.7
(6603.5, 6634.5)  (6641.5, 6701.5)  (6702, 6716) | -3.0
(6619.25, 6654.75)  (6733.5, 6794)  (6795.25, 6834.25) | 2.3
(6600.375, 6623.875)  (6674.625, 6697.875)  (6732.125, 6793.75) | 0.1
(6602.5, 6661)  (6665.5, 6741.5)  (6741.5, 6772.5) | 5.0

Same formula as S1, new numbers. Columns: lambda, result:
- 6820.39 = 7.78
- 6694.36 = 7.6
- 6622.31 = 7.65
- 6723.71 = 5.91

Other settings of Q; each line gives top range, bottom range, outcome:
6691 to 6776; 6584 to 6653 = 0.92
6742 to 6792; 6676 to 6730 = 1.06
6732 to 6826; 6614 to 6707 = 0.99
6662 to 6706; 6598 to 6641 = 0.96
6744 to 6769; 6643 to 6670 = 0.97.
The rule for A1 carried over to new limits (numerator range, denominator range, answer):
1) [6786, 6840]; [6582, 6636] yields 1.06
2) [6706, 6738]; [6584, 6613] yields 0.91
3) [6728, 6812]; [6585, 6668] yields 1.01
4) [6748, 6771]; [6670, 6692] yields 1.03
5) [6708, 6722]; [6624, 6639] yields 0.86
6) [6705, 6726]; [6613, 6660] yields 0.85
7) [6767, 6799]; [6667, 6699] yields 1.01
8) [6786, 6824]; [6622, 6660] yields 1.03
